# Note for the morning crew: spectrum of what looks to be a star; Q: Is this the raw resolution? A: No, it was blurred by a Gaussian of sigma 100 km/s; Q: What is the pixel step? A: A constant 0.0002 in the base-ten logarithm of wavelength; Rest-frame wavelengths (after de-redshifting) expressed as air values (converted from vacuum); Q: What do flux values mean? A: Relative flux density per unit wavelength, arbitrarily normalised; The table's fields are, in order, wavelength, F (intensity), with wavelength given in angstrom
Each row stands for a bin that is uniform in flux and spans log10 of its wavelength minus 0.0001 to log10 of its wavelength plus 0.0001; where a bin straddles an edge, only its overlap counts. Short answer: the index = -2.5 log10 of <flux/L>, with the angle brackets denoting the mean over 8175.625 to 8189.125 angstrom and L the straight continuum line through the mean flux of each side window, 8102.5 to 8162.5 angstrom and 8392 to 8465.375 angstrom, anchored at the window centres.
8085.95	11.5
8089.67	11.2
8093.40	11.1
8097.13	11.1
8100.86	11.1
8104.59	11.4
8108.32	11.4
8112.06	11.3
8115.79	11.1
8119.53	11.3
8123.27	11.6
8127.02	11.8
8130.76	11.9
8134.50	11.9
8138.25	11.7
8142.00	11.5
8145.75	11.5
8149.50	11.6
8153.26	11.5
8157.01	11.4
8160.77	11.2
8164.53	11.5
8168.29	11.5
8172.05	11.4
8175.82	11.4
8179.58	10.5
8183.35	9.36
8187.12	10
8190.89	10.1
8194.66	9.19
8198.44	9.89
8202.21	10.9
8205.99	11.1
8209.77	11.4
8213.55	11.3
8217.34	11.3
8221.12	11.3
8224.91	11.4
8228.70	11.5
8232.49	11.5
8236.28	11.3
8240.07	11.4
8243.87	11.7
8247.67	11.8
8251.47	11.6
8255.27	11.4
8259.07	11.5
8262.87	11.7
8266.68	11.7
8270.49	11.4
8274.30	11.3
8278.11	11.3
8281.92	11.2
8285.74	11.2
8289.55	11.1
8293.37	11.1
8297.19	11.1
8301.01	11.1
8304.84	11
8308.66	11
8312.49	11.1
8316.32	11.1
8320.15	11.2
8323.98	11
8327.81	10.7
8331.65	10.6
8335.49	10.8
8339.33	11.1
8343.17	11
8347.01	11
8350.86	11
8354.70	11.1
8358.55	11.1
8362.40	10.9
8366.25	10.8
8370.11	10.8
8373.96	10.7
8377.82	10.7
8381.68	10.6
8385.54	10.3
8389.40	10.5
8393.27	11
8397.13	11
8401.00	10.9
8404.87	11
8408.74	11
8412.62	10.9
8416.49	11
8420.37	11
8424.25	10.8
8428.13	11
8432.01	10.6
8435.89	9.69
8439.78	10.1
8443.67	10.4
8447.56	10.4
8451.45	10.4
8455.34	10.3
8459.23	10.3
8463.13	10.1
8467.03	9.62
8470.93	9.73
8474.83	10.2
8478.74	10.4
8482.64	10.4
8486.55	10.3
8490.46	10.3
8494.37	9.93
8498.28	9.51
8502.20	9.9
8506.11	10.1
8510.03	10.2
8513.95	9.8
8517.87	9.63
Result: 0.12 mag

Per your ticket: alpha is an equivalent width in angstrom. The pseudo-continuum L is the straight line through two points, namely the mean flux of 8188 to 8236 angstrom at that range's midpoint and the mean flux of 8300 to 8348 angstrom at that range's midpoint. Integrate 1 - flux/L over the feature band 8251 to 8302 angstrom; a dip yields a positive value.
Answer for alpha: -1.81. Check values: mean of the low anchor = 10.9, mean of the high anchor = 11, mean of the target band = 11.3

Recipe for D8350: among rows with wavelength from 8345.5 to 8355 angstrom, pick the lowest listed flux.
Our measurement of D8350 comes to 11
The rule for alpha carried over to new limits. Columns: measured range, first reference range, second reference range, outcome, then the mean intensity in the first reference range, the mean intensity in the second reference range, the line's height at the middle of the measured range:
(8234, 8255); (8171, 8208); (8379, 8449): -2.2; 10.4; 10.7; 10.4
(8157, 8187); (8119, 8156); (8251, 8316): 1.6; 11.6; 11.3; 11.5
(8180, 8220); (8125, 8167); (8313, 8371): 3.3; 11.6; 11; 11.4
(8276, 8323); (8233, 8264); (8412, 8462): 0.6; 11.5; 10.5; 11.3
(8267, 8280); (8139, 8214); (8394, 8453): -0.7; 10.9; 10.7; 10.8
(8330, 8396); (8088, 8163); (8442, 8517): -1.8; 11.4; 10.1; 10.5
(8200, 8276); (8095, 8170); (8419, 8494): -2.3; 11.5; 10.3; 11.1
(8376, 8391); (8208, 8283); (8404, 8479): 0.3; 11.5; 10.4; 10.7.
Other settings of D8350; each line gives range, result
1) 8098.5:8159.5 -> 11.1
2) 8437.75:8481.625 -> 9.62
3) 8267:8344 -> 10.6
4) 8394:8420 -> 10.9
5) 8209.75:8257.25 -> 11.3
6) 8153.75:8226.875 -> 9.19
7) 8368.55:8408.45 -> 10.3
